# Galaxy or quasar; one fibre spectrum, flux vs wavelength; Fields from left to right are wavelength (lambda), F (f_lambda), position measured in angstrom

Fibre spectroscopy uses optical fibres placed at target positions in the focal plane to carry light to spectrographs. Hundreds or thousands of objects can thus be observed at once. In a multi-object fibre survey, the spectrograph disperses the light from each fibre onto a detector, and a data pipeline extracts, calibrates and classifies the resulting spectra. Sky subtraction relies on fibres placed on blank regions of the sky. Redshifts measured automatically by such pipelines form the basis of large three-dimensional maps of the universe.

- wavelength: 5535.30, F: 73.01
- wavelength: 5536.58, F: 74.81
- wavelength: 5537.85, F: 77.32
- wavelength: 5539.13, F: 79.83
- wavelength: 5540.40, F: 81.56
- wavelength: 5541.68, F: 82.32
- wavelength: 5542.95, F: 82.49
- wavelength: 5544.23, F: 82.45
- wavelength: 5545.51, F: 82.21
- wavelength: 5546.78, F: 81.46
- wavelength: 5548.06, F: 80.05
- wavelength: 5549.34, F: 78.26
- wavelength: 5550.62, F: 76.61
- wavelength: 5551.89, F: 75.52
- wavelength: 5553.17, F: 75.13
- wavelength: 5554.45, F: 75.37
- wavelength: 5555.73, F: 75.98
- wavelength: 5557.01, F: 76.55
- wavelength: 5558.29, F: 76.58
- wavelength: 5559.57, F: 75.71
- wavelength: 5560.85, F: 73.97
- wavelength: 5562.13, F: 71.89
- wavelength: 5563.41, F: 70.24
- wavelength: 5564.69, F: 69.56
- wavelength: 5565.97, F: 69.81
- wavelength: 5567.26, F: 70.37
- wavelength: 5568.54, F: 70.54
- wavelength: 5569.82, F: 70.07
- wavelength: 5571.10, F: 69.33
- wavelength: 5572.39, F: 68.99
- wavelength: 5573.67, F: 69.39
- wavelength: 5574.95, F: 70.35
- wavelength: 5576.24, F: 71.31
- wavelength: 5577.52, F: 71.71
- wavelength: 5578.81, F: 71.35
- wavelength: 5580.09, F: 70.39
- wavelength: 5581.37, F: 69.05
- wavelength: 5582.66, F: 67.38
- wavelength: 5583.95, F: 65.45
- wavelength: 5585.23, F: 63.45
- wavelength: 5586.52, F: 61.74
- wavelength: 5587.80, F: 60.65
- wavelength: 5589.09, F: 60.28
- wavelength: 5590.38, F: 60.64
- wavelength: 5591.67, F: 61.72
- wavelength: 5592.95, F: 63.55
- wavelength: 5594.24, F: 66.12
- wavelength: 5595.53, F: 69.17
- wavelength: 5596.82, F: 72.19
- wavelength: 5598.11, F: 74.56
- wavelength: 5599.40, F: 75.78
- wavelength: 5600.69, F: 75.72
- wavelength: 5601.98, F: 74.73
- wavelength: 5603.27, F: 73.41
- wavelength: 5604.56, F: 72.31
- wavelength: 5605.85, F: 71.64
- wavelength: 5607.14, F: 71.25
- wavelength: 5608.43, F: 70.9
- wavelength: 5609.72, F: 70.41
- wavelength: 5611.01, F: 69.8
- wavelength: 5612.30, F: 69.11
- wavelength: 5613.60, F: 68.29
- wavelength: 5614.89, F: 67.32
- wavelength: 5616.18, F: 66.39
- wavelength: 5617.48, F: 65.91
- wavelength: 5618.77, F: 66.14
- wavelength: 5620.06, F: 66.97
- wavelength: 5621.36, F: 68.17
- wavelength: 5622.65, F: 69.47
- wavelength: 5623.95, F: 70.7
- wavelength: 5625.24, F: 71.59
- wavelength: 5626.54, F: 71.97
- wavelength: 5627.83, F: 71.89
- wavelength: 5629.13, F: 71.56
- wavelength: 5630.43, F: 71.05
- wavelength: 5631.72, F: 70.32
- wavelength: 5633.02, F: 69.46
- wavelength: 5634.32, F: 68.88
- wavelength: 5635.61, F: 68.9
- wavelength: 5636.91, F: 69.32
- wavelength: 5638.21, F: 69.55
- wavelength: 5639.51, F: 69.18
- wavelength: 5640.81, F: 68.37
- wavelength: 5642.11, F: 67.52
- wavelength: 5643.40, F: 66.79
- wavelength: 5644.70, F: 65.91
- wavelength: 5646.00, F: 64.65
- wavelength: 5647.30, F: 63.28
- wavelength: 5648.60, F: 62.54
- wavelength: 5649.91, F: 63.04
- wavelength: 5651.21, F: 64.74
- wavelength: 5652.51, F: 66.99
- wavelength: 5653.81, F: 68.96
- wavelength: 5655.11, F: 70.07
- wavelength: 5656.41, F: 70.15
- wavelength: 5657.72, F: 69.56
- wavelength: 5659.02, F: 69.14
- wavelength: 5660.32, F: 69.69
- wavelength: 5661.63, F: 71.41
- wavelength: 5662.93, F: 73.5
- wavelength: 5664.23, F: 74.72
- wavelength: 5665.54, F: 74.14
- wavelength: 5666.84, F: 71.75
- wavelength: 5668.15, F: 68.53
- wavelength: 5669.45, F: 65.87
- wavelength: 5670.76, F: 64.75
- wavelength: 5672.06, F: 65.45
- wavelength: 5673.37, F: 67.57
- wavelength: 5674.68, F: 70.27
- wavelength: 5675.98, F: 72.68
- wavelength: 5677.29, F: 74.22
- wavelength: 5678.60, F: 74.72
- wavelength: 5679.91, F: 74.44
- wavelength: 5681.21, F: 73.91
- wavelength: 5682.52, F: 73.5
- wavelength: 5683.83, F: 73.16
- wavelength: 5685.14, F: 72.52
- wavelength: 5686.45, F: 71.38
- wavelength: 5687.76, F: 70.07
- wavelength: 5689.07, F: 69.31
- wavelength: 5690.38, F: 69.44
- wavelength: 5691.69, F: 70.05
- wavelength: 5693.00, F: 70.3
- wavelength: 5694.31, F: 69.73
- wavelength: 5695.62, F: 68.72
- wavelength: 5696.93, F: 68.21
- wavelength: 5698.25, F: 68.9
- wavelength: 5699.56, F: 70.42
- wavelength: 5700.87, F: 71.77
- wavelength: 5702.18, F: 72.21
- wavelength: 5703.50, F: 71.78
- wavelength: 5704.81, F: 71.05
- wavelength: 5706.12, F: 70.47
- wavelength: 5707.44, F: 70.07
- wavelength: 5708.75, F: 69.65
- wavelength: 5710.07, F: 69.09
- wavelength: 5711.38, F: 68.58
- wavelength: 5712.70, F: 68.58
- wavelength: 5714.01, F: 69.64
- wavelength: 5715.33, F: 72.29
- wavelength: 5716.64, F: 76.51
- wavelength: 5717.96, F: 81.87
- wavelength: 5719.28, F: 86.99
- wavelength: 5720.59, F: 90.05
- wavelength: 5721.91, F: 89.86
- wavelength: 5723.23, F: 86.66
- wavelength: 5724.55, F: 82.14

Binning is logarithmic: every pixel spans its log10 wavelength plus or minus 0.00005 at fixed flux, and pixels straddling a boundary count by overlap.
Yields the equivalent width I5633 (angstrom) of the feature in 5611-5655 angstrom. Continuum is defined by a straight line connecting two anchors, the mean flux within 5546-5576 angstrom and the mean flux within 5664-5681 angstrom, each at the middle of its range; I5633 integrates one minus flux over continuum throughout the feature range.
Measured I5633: 2.2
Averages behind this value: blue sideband 73.6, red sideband 70.7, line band 68.1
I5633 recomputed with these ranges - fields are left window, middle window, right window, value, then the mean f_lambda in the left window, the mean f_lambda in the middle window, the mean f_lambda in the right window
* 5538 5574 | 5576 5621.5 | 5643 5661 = 2.0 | 75.5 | 68.5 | 66.8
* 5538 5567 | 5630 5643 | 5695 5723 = 1.1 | 76.9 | 69.2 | 73.9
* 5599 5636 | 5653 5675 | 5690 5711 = 0.2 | 70.3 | 69.7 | 70.1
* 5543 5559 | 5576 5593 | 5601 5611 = 2.0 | 78.2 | 65.6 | 72.1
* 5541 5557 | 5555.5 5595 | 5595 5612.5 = 3.7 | 78.9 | 68.8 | 72.3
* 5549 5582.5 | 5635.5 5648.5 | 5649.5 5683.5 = 0.7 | 72.3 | 67.1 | 70.2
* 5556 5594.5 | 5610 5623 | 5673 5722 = 0.4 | 68.7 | 67.8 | 72.6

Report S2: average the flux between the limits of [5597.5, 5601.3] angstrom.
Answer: 75.3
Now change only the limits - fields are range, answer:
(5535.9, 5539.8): 77.3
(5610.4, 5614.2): 69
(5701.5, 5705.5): 71.7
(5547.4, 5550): 78.9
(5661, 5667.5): 73.1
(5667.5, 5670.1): 67.3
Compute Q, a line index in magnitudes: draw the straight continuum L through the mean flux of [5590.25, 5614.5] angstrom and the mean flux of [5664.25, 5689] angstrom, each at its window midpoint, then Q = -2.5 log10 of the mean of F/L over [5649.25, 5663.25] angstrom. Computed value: 0.03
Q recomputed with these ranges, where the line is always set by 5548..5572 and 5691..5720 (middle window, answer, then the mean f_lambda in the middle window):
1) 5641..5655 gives 0.11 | 65.7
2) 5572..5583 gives 0.05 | 70.1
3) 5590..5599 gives 0.09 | 67.3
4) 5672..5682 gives 0.00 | 72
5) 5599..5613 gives 0.01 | 72.2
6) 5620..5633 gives 0.03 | 70.5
